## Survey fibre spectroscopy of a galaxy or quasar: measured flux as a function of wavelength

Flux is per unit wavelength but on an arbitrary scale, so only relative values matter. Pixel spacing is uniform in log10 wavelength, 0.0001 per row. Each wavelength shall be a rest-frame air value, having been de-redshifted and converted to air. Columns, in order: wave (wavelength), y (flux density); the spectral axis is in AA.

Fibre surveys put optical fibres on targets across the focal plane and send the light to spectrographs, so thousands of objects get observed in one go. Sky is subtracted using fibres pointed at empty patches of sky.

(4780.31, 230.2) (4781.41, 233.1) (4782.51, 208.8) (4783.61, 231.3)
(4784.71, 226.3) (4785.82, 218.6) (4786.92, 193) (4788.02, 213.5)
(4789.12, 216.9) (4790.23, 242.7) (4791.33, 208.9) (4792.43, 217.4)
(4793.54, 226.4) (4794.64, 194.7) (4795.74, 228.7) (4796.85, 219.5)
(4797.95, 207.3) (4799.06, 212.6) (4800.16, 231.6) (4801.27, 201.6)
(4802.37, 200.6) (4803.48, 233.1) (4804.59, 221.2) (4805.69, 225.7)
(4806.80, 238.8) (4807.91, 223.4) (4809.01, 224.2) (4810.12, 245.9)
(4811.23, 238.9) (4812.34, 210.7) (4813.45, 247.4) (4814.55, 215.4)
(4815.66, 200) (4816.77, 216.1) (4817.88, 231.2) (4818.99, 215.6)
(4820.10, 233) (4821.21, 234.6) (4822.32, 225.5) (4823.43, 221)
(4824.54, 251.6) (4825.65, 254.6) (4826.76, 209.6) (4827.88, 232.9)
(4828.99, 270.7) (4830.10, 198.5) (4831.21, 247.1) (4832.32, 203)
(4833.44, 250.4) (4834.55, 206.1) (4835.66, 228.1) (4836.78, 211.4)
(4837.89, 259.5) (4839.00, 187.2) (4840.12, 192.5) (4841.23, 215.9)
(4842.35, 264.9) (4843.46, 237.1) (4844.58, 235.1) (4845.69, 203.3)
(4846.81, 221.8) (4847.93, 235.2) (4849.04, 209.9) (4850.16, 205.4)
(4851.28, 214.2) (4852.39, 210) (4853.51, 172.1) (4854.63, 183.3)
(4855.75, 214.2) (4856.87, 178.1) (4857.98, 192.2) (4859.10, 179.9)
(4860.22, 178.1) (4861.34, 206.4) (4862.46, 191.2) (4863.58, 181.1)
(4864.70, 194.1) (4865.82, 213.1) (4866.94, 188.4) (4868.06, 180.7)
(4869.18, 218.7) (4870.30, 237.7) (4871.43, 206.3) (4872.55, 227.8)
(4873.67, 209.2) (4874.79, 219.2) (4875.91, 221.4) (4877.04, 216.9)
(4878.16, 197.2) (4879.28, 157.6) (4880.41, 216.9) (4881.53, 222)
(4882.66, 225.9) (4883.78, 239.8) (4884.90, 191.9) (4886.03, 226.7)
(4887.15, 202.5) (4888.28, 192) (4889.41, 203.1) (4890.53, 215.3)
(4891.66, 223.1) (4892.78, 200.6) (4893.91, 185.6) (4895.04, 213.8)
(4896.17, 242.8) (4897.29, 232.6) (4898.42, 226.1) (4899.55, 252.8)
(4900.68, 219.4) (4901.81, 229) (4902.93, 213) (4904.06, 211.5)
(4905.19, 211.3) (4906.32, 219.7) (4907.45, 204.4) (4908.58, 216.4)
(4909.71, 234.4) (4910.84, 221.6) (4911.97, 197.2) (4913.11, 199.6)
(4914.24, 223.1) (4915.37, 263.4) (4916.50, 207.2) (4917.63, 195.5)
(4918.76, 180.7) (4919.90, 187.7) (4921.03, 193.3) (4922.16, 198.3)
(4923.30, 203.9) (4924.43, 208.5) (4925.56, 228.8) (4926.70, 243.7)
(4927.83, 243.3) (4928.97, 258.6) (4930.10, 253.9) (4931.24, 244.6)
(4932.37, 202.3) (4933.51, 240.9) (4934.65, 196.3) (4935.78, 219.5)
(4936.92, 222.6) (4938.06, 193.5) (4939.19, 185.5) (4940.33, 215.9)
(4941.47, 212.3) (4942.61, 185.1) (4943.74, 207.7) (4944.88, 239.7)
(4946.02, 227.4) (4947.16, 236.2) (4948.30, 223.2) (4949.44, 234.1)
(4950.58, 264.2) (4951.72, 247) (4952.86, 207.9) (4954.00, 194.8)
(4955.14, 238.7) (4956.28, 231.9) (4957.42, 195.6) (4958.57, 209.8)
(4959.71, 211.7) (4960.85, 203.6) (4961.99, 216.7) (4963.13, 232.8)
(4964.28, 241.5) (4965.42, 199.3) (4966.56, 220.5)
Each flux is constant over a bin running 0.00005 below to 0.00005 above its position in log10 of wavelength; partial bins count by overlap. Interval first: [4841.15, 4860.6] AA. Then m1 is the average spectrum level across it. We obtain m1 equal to 208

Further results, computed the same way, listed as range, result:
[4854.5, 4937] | 212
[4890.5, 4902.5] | 222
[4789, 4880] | 216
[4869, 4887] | 214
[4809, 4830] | 230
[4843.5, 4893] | 206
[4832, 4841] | 218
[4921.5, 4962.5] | 221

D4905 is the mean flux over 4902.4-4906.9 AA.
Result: 214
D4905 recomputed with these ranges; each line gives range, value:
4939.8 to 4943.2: 205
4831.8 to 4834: 227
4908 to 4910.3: 225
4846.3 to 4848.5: 229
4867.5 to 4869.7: 199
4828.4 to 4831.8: 239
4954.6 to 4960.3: 217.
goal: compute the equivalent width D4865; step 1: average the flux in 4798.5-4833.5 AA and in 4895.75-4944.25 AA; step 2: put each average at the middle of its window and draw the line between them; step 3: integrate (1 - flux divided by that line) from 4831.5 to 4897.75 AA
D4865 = 3.64 AA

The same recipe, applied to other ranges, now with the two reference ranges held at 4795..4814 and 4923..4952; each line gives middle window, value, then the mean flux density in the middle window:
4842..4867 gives 2.18 AA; 205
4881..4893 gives 0.59 AA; 213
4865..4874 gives 0.58 AA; 210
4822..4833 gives -0.38 AA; 232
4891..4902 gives 0.10 AA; 222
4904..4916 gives 0.31 AA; 219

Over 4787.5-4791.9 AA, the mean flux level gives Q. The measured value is 221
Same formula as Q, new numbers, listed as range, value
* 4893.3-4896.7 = 213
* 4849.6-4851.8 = 209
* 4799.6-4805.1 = 218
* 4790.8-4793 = 213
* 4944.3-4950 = 232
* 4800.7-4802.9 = 201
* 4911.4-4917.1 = 218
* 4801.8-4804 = 217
